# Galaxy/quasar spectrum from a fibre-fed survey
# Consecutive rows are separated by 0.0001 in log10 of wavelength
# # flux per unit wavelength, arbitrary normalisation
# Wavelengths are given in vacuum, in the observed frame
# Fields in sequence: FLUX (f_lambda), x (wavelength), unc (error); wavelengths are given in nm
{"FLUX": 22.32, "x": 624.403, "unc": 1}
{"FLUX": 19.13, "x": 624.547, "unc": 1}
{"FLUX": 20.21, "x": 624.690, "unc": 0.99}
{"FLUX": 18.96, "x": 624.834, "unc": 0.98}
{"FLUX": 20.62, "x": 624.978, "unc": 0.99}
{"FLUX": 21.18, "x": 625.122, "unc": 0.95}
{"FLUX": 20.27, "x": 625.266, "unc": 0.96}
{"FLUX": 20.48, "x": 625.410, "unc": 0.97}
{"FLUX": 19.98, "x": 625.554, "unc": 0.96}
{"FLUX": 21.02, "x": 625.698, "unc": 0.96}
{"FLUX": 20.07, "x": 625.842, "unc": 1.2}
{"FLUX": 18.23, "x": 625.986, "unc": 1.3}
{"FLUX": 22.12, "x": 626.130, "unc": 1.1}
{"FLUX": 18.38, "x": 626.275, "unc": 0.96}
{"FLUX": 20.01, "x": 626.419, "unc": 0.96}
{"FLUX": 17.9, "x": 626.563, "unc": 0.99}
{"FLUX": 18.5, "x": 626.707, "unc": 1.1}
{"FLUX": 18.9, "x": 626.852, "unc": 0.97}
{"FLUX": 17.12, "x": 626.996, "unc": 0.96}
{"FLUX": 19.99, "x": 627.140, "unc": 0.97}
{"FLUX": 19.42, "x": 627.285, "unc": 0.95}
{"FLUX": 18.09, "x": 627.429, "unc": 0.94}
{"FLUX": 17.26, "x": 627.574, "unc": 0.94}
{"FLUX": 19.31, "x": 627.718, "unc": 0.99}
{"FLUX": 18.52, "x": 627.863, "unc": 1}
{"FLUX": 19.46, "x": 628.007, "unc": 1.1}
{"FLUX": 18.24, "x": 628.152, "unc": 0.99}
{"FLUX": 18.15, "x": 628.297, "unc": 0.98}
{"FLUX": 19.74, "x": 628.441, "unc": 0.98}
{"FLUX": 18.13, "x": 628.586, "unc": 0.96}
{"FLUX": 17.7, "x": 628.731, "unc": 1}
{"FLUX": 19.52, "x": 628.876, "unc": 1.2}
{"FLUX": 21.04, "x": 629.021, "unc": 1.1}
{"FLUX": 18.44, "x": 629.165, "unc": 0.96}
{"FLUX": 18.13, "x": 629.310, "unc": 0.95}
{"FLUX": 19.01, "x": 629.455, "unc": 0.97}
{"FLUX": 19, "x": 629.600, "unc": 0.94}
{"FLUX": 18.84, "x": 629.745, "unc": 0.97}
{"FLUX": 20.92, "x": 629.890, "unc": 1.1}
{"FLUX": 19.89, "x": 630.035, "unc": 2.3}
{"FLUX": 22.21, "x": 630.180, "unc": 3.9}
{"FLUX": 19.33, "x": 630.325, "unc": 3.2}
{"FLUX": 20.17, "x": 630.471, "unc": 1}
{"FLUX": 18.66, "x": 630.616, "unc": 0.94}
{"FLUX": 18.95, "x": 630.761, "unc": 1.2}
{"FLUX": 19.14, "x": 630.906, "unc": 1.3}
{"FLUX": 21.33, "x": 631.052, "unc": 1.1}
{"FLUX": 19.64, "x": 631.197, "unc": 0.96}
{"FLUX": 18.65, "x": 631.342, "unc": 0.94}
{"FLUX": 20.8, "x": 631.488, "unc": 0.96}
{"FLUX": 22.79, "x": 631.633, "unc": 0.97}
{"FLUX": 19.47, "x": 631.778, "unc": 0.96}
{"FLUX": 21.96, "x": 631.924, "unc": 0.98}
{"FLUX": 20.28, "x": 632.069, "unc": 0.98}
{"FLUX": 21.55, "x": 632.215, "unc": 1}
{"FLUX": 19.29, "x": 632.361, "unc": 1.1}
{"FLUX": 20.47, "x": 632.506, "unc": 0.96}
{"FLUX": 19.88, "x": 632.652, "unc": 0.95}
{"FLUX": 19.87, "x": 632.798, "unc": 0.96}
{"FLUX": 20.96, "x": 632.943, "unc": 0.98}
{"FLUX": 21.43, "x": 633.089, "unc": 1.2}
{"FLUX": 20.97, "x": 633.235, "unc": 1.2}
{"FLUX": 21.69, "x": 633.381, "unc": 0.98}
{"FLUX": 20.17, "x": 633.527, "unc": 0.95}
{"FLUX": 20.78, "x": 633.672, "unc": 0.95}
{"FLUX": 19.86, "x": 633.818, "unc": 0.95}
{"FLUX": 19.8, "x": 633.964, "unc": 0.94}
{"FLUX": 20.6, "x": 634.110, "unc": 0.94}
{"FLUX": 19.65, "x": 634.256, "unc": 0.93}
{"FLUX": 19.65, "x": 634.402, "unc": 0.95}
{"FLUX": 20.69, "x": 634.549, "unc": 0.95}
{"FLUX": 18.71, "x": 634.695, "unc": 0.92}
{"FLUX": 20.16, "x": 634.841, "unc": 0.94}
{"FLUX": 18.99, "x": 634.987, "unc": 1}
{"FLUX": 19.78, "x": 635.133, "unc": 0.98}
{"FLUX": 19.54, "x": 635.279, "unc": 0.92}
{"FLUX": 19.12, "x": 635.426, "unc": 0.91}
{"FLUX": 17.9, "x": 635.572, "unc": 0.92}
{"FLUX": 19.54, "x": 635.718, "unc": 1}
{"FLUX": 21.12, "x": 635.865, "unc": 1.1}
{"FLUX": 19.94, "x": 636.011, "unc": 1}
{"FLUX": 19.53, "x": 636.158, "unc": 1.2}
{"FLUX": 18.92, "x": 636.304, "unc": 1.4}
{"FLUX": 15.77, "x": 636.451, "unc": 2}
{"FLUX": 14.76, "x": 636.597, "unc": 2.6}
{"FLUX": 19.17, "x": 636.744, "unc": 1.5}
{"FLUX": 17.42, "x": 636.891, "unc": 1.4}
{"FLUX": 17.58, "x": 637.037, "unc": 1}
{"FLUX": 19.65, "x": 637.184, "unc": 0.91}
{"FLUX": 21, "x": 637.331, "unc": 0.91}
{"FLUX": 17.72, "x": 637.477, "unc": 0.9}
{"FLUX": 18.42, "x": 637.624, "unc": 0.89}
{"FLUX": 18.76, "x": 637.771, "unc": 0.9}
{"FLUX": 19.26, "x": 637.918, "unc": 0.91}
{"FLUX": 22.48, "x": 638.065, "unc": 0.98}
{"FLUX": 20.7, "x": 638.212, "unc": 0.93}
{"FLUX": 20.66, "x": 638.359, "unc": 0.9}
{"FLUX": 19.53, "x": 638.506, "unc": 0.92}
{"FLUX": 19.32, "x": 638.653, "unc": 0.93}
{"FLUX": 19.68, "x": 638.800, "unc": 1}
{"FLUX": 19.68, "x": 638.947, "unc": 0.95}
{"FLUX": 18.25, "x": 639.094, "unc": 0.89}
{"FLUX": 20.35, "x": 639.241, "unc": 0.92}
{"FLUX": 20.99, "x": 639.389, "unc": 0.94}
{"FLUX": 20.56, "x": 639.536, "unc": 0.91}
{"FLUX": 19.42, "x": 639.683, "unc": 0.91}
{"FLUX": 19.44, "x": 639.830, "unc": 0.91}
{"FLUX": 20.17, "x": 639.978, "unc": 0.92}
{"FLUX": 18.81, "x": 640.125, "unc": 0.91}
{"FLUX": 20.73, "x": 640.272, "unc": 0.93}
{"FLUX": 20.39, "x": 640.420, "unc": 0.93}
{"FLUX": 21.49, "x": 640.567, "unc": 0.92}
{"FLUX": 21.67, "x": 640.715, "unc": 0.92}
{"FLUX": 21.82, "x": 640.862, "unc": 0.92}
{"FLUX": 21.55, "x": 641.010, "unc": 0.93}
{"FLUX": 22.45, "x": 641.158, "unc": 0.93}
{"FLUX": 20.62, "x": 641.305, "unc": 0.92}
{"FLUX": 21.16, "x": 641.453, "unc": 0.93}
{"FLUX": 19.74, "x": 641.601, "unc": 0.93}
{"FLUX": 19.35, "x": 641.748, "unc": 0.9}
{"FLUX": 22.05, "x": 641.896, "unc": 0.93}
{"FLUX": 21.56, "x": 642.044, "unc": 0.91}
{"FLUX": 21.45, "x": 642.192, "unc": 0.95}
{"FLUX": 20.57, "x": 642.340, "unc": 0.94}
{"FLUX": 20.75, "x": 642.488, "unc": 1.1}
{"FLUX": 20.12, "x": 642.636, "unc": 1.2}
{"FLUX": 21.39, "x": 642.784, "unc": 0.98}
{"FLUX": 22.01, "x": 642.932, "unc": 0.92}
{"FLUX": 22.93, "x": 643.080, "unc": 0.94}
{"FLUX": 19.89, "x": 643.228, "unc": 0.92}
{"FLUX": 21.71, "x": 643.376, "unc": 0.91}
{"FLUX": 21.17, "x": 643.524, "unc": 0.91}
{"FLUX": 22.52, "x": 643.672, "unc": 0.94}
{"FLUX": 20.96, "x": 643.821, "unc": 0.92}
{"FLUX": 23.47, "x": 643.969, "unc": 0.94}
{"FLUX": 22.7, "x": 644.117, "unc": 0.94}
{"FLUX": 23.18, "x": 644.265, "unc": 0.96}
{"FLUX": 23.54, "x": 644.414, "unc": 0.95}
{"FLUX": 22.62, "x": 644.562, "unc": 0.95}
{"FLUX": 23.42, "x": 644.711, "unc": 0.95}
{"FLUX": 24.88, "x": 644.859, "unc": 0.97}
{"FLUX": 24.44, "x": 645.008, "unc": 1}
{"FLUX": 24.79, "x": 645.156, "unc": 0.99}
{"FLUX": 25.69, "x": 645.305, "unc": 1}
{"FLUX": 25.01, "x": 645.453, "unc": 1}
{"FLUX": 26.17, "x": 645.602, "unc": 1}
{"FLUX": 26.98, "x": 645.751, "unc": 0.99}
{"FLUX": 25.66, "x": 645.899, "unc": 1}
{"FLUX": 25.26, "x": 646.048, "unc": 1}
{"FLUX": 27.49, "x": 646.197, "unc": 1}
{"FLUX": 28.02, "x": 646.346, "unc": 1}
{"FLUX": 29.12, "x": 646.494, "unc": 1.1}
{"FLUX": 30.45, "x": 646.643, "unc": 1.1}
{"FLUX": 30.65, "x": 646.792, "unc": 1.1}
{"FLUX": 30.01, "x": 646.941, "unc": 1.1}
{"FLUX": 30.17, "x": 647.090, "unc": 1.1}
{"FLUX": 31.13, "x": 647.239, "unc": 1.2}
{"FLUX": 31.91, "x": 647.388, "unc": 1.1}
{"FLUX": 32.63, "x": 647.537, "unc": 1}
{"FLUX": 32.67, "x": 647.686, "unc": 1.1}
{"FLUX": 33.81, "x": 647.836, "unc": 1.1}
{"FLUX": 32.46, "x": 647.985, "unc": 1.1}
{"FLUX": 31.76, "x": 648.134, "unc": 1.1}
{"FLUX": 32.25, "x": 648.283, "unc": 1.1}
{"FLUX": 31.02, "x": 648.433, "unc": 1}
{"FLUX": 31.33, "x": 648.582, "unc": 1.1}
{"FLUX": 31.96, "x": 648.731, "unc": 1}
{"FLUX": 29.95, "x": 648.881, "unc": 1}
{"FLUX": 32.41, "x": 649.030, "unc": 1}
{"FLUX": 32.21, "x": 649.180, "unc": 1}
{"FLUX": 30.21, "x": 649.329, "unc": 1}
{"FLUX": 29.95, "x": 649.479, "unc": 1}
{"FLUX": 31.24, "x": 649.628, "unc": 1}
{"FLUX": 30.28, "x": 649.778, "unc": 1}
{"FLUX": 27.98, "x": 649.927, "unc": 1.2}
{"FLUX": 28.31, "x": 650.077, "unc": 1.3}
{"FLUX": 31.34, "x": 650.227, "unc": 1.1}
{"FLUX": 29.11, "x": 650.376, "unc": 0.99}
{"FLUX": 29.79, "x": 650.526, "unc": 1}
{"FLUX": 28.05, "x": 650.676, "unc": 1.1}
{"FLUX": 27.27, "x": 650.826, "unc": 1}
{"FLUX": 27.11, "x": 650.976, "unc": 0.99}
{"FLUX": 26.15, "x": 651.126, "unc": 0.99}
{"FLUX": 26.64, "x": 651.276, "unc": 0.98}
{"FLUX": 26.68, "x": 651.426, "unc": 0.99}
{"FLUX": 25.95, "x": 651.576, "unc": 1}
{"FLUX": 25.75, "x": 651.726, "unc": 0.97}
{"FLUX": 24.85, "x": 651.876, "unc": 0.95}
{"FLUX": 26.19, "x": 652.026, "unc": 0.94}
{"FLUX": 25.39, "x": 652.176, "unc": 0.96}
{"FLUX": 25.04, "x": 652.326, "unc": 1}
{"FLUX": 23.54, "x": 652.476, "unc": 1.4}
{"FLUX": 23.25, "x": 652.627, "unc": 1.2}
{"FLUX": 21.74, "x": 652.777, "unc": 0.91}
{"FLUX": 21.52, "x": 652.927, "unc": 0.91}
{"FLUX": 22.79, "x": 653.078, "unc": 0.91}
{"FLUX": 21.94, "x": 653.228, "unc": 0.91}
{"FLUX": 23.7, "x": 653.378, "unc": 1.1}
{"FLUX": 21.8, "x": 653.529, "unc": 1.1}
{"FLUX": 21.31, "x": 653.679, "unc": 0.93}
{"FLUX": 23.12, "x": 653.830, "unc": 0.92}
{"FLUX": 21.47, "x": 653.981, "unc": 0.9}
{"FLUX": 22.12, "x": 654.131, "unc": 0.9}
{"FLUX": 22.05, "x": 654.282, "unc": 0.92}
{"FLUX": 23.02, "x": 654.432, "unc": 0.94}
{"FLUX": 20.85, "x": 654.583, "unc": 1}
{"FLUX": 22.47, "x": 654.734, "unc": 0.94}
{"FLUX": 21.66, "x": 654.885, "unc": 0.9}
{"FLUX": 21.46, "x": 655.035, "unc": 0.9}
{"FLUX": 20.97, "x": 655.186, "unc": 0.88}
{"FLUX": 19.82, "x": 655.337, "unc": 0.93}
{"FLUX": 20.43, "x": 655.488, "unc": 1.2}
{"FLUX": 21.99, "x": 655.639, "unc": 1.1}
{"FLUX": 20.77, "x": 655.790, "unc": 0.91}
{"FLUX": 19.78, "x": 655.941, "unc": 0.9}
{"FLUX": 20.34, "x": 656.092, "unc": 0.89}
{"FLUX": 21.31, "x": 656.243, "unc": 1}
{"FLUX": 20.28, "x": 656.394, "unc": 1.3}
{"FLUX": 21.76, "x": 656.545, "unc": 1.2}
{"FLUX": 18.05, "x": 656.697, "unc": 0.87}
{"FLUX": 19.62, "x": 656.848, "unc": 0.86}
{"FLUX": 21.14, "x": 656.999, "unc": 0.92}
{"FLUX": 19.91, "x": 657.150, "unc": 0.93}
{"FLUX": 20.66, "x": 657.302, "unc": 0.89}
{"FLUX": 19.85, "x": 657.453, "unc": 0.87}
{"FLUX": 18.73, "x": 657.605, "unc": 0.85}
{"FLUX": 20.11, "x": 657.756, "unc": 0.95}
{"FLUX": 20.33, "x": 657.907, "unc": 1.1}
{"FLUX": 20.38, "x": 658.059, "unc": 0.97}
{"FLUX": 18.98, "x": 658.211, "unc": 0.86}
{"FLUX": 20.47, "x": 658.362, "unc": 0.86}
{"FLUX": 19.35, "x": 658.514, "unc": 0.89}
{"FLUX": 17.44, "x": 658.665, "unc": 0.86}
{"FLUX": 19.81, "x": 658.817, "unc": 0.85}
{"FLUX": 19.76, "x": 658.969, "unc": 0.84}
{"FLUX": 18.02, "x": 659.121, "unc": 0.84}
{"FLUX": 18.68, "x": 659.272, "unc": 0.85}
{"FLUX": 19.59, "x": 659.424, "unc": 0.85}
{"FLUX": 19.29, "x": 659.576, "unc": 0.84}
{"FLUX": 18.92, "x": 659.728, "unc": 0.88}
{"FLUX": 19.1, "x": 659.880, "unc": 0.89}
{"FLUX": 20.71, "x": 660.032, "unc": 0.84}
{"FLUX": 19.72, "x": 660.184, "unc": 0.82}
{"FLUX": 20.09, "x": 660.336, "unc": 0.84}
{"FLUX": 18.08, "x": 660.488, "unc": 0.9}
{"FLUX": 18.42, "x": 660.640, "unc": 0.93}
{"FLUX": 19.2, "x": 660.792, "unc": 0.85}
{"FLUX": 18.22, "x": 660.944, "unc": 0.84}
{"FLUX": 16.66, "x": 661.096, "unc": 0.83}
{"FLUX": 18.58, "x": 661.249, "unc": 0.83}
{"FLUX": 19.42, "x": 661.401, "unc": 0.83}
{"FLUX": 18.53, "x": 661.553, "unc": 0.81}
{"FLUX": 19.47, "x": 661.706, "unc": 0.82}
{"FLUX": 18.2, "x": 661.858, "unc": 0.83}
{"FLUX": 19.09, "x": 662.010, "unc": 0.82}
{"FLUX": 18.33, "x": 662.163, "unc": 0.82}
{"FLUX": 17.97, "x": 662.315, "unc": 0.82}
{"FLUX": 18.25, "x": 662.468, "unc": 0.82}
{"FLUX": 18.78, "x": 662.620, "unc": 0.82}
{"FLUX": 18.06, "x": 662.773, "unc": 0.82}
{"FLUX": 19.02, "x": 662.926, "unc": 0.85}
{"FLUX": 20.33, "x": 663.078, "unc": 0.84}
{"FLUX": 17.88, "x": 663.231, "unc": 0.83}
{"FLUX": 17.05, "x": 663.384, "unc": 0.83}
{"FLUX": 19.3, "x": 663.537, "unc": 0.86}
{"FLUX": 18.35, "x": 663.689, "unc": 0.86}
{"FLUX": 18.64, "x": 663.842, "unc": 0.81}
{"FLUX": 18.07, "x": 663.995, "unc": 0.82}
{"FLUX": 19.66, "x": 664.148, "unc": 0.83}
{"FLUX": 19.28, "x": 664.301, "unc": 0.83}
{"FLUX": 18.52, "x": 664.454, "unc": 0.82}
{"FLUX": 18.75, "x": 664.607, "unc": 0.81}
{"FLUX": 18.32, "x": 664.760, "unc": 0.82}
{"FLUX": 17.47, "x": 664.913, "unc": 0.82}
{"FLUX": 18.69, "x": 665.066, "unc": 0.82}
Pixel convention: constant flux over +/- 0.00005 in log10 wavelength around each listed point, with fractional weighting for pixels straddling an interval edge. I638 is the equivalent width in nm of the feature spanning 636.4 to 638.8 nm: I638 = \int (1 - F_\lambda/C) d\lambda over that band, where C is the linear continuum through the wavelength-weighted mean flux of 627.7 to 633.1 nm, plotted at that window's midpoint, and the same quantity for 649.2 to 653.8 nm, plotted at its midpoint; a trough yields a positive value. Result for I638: 0.330 nm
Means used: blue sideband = 19.7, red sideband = 26.2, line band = 18.9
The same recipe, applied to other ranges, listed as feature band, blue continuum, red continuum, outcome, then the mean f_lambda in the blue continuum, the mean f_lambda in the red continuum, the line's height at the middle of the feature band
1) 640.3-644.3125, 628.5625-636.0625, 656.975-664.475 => -0.37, 19.9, 19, 19.6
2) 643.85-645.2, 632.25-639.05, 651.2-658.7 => -0.19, 19.6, 21.8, 20.6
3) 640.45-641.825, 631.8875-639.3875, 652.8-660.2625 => -0.08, 19.7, 20.6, 19.9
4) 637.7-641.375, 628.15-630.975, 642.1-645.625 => 0.22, 19.3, 22.7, 21.6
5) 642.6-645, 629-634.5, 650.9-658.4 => -0.14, 20.1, 22.1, 21.2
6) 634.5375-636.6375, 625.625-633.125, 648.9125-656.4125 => 0.20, 19.6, 24.7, 20.9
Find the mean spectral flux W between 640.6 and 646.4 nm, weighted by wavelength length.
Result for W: 22.8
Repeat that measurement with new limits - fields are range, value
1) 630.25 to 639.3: 19.7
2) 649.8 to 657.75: 23.2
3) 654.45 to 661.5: 19.8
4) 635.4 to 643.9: 20.1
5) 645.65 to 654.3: 27.7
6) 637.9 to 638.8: 20.3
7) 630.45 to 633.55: 20.4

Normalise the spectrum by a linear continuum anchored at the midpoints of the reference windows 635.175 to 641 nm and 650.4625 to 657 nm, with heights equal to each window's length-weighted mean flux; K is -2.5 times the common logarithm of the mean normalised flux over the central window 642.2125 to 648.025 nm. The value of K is -0.21 mag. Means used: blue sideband 19.5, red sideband 23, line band 25.6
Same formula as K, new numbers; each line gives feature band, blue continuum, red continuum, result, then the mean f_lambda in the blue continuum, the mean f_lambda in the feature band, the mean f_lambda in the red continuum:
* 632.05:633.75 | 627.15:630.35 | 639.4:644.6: -0.04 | 19.1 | 20.6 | 21.2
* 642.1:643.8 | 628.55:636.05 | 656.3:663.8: -0.09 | 19.9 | 21.3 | 19.1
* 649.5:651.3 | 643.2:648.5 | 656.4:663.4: -0.17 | 27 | 28.7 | 19.2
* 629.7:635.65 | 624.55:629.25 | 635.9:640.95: -0.04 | 19.3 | 20.1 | 19.6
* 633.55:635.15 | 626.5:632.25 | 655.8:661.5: -0.03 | 19.4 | 19.9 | 19.5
